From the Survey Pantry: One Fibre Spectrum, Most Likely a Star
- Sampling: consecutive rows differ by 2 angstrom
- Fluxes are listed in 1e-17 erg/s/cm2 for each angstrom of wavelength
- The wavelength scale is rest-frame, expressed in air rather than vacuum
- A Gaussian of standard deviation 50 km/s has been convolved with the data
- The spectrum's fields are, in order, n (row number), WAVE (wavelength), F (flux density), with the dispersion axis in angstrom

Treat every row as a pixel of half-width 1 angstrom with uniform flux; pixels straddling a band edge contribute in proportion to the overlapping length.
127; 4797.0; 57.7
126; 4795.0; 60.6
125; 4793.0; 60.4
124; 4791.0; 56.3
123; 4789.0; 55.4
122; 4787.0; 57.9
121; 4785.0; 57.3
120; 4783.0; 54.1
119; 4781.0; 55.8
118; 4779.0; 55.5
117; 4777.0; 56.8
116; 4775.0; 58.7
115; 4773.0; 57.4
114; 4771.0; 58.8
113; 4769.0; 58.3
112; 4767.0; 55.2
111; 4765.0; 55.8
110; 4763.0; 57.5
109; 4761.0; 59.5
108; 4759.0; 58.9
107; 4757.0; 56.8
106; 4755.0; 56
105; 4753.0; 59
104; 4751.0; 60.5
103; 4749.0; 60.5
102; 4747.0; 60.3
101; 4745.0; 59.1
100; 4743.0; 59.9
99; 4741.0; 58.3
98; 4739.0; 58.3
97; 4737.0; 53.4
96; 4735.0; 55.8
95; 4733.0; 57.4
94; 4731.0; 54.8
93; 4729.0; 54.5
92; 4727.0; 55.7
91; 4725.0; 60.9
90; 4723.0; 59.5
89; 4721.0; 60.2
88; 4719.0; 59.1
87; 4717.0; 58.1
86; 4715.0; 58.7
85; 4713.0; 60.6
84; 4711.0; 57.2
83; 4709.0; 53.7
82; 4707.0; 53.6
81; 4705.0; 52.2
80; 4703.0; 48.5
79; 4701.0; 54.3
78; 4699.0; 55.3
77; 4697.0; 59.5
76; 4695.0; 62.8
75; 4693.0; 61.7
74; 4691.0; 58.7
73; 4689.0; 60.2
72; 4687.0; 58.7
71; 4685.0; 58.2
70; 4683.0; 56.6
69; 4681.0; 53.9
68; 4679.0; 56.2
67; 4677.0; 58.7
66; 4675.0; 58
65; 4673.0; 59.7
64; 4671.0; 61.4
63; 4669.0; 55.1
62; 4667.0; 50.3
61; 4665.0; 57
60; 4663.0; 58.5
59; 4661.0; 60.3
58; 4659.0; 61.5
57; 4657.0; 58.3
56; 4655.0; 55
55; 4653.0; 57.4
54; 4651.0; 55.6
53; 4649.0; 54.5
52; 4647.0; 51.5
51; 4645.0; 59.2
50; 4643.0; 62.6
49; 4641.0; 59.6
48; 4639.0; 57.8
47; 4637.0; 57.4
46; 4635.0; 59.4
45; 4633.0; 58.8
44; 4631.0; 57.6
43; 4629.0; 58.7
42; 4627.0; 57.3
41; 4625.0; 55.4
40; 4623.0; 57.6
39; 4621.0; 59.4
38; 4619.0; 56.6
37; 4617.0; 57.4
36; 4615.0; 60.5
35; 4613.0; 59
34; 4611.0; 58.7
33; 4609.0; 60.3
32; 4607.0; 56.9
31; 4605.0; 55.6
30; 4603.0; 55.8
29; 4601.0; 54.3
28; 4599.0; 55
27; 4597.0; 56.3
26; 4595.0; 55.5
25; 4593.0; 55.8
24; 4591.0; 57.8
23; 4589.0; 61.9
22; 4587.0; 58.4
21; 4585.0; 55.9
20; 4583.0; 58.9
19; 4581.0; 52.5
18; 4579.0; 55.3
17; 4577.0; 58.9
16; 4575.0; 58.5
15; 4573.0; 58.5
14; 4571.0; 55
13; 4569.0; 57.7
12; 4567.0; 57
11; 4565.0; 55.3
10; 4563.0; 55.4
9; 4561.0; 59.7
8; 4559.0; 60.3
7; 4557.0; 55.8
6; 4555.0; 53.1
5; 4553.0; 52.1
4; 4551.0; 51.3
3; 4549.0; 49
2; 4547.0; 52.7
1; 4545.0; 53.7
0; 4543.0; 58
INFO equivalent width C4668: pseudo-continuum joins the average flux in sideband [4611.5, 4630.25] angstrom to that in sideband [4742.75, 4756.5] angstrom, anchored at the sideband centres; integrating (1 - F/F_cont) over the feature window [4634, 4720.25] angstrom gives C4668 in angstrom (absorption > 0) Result 1.7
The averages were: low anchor 58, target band 57.4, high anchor 59.2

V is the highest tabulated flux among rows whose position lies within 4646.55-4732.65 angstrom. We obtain 62.8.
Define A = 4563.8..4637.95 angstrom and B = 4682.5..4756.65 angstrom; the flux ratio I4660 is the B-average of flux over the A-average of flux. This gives 1.01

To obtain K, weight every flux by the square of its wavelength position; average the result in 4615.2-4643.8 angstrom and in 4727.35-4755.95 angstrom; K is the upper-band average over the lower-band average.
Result 1.04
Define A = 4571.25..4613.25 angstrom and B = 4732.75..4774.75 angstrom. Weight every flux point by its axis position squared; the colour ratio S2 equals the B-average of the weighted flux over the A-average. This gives 1.09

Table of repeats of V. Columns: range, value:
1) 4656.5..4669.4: 61.5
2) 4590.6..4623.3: 60.5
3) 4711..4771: 60.9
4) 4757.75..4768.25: 59.5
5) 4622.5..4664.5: 62.6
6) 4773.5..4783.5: 58.7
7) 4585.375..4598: 61.9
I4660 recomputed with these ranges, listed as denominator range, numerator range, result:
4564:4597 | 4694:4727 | 1.00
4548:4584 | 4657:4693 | 1.04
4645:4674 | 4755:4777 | 1.01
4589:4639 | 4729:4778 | 1.00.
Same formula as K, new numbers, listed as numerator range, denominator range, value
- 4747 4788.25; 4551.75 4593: 1.10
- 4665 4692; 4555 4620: 1.04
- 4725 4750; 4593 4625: 1.06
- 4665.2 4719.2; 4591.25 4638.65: 1.03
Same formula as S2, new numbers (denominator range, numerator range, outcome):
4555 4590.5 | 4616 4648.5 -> 1.04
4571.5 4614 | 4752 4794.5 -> 1.08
